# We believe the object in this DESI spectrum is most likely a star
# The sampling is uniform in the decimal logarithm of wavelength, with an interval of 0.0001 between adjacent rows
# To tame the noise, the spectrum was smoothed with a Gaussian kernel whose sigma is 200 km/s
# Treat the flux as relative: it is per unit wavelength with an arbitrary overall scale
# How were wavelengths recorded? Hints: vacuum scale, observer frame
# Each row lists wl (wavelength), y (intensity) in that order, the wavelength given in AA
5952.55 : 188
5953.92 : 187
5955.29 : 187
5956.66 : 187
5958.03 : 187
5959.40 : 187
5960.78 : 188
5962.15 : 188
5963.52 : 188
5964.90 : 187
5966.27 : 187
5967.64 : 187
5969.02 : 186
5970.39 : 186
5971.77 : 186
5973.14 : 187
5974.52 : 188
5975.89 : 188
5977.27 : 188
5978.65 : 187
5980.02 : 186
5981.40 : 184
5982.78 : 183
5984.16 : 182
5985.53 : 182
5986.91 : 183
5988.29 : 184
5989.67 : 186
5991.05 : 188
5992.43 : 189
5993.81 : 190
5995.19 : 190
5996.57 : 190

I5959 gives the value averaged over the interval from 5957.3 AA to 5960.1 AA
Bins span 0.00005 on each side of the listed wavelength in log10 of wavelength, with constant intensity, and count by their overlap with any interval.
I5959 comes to 187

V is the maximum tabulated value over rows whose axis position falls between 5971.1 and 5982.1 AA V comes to 188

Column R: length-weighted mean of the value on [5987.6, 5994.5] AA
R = 187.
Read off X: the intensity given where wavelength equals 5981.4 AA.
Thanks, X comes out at 184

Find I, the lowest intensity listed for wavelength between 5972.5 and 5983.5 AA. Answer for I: 183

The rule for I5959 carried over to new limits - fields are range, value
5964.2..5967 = 187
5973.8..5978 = 188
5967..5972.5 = 186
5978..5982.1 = 186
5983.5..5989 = 183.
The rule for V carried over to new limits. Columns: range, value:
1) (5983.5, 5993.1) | 189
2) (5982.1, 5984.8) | 183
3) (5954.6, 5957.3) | 187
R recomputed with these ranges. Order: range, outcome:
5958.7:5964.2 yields 188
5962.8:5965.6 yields 187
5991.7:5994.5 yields 189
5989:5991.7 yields 187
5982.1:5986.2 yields 183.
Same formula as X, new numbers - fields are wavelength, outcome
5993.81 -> 190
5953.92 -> 187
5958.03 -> 187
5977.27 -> 188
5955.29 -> 187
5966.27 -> 187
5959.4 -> 187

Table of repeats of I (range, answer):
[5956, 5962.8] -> 187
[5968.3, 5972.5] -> 186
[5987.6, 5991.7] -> 184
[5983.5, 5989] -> 182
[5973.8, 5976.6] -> 188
